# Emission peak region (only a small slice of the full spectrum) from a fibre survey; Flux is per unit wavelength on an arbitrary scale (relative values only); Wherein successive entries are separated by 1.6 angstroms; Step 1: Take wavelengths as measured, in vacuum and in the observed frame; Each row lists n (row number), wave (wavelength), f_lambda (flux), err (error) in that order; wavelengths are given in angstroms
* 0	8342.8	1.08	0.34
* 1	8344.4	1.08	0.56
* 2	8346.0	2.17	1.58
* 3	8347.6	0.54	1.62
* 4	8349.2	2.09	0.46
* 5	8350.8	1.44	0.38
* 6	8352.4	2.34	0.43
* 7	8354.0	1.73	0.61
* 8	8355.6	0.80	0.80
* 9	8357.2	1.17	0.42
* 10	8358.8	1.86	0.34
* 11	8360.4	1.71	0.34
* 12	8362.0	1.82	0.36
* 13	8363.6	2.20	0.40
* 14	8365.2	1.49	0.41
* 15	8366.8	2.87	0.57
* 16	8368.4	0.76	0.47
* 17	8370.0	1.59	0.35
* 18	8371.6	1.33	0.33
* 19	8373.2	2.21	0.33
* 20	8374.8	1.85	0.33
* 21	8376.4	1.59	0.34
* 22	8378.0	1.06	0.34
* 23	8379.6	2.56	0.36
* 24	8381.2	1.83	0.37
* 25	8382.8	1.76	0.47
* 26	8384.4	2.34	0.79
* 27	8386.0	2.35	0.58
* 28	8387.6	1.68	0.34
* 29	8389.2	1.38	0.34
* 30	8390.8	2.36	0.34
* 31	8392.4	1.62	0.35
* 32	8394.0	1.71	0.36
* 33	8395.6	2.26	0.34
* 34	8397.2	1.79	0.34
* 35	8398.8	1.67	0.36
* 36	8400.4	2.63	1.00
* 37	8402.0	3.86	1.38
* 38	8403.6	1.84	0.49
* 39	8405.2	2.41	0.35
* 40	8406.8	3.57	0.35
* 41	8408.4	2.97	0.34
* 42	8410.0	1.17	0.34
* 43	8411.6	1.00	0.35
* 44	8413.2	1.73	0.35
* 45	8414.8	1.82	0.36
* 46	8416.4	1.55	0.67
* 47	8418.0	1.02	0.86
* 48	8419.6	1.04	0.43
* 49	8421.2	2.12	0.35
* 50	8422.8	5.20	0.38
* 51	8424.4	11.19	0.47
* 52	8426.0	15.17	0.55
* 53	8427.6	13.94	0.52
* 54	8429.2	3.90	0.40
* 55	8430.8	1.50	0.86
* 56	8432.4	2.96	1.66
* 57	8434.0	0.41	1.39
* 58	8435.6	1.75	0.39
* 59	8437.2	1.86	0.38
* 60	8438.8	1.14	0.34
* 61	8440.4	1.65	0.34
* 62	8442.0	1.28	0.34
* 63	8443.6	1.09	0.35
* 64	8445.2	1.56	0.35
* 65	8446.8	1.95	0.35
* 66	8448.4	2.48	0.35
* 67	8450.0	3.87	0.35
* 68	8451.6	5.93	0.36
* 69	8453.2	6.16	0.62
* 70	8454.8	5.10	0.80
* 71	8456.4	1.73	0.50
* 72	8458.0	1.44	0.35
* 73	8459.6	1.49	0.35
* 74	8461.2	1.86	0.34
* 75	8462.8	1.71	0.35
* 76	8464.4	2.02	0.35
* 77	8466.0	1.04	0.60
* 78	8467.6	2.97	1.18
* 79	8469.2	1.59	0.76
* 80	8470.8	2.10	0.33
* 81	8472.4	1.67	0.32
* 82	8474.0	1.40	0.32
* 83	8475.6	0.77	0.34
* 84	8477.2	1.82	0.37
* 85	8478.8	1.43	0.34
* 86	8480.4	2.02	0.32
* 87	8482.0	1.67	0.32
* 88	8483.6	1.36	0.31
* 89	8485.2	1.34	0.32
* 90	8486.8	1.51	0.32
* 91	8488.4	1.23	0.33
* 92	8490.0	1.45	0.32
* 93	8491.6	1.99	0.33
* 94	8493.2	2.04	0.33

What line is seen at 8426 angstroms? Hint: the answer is H-alpha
